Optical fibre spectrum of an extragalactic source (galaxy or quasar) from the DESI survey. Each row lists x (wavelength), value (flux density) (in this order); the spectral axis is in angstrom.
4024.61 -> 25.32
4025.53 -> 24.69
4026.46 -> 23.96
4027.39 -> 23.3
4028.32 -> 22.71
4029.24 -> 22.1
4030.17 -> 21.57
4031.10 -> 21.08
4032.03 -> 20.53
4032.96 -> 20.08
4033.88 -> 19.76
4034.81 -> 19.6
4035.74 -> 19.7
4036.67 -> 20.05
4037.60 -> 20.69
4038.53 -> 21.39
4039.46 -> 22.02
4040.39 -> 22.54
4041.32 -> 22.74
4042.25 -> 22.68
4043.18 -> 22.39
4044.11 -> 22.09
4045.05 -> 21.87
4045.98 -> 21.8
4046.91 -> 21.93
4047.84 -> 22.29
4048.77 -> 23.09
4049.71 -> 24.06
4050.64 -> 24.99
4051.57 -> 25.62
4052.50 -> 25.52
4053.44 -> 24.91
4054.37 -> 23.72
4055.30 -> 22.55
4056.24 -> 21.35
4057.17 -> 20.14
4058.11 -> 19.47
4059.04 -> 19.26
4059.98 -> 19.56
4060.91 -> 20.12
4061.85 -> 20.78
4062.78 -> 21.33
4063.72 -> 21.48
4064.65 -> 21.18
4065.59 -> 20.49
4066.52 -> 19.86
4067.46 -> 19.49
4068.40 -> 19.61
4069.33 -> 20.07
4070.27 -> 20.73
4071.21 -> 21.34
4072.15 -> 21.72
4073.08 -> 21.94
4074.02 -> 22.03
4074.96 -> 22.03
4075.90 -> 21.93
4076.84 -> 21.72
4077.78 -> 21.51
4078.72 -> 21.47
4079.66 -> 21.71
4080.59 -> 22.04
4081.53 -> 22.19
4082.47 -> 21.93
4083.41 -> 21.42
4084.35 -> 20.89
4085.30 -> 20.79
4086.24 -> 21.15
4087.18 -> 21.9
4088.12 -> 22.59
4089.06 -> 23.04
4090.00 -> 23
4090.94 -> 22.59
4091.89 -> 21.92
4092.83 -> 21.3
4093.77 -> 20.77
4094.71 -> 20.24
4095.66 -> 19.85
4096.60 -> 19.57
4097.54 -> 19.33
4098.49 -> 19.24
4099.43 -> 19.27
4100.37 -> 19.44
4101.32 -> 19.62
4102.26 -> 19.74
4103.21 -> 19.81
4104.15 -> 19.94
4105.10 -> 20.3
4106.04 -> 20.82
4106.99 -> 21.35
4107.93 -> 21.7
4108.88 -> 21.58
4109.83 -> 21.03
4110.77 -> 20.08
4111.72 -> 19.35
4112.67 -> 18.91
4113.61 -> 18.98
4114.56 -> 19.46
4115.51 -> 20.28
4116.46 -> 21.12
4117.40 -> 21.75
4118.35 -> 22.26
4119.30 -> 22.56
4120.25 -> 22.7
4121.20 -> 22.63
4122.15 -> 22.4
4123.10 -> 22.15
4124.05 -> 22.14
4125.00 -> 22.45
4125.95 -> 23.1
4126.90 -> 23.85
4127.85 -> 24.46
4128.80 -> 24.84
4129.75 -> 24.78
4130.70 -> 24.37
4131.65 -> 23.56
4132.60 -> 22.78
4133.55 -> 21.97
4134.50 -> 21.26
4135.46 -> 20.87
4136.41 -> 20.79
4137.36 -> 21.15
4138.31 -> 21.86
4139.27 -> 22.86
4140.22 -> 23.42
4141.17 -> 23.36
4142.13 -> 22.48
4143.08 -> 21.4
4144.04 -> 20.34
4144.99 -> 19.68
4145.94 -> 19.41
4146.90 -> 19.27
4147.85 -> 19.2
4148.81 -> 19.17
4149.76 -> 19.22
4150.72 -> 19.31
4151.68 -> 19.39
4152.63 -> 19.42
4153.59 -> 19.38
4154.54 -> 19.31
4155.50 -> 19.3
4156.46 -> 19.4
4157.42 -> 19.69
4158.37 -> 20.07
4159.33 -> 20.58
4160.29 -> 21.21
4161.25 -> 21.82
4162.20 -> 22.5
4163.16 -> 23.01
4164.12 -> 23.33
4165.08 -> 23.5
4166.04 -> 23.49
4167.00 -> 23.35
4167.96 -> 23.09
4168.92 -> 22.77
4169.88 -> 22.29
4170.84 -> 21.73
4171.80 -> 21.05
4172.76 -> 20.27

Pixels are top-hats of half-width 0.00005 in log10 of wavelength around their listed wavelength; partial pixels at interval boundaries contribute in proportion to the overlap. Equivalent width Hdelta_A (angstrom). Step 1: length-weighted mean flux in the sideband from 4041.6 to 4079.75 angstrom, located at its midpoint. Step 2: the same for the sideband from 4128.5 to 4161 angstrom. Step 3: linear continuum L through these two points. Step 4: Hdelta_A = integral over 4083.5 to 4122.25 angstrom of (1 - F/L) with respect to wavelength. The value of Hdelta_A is 1.0 angstrom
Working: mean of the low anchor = 21.8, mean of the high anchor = 21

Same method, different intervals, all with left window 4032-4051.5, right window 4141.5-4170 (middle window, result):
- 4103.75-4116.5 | 0.56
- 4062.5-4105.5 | 0.99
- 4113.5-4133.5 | -1.34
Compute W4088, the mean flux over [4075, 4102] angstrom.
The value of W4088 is 21.2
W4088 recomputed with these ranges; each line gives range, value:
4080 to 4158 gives 21.1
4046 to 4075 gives 21.7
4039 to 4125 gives 21.4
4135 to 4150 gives 20.9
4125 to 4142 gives 22.9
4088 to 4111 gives 20.7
